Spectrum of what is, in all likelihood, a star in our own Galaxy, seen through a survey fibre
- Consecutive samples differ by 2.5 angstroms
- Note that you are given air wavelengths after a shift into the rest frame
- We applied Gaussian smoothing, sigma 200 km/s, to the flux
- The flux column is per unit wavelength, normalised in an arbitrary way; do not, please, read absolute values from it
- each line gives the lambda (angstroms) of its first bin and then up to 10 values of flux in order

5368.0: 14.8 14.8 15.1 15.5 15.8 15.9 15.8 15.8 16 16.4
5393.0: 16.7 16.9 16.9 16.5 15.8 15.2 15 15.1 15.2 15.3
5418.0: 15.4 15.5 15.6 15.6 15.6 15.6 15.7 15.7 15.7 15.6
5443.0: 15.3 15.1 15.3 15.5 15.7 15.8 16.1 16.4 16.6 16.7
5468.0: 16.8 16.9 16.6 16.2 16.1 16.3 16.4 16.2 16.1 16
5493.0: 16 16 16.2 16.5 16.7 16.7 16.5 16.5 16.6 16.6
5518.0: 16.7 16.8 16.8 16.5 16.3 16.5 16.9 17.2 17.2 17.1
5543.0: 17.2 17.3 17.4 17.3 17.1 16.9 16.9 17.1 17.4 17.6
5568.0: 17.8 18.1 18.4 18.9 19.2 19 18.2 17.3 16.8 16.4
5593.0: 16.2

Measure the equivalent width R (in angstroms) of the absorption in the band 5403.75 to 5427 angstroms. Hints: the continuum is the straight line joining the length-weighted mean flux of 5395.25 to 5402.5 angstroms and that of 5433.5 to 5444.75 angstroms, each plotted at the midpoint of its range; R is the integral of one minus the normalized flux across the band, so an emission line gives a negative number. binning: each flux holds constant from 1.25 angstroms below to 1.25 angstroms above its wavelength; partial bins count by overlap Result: 1.2 angstroms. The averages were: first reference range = 16.6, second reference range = 15.6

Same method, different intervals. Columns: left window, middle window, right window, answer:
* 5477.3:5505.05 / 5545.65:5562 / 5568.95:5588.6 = 0.5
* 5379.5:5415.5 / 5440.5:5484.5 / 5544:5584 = 1.5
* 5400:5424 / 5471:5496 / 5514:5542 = 0.1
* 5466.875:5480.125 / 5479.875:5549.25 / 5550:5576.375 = 1.6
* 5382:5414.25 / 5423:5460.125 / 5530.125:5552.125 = 1.6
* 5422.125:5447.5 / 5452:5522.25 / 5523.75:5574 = -0.4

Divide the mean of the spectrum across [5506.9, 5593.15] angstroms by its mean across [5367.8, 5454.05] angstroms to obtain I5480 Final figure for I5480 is 1.10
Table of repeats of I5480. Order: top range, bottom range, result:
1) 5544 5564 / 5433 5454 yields 1.11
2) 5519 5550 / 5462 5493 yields 1.03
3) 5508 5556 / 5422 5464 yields 1.08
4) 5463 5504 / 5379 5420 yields 1.03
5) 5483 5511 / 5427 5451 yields 1.05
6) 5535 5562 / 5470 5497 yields 1.06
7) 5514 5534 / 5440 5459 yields 1.07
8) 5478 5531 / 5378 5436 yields 1.04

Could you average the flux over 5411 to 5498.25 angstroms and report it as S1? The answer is 15.9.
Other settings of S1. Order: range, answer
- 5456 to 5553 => 16.6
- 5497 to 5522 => 16.6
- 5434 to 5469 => 15.9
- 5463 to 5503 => 16.4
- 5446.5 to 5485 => 16.2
